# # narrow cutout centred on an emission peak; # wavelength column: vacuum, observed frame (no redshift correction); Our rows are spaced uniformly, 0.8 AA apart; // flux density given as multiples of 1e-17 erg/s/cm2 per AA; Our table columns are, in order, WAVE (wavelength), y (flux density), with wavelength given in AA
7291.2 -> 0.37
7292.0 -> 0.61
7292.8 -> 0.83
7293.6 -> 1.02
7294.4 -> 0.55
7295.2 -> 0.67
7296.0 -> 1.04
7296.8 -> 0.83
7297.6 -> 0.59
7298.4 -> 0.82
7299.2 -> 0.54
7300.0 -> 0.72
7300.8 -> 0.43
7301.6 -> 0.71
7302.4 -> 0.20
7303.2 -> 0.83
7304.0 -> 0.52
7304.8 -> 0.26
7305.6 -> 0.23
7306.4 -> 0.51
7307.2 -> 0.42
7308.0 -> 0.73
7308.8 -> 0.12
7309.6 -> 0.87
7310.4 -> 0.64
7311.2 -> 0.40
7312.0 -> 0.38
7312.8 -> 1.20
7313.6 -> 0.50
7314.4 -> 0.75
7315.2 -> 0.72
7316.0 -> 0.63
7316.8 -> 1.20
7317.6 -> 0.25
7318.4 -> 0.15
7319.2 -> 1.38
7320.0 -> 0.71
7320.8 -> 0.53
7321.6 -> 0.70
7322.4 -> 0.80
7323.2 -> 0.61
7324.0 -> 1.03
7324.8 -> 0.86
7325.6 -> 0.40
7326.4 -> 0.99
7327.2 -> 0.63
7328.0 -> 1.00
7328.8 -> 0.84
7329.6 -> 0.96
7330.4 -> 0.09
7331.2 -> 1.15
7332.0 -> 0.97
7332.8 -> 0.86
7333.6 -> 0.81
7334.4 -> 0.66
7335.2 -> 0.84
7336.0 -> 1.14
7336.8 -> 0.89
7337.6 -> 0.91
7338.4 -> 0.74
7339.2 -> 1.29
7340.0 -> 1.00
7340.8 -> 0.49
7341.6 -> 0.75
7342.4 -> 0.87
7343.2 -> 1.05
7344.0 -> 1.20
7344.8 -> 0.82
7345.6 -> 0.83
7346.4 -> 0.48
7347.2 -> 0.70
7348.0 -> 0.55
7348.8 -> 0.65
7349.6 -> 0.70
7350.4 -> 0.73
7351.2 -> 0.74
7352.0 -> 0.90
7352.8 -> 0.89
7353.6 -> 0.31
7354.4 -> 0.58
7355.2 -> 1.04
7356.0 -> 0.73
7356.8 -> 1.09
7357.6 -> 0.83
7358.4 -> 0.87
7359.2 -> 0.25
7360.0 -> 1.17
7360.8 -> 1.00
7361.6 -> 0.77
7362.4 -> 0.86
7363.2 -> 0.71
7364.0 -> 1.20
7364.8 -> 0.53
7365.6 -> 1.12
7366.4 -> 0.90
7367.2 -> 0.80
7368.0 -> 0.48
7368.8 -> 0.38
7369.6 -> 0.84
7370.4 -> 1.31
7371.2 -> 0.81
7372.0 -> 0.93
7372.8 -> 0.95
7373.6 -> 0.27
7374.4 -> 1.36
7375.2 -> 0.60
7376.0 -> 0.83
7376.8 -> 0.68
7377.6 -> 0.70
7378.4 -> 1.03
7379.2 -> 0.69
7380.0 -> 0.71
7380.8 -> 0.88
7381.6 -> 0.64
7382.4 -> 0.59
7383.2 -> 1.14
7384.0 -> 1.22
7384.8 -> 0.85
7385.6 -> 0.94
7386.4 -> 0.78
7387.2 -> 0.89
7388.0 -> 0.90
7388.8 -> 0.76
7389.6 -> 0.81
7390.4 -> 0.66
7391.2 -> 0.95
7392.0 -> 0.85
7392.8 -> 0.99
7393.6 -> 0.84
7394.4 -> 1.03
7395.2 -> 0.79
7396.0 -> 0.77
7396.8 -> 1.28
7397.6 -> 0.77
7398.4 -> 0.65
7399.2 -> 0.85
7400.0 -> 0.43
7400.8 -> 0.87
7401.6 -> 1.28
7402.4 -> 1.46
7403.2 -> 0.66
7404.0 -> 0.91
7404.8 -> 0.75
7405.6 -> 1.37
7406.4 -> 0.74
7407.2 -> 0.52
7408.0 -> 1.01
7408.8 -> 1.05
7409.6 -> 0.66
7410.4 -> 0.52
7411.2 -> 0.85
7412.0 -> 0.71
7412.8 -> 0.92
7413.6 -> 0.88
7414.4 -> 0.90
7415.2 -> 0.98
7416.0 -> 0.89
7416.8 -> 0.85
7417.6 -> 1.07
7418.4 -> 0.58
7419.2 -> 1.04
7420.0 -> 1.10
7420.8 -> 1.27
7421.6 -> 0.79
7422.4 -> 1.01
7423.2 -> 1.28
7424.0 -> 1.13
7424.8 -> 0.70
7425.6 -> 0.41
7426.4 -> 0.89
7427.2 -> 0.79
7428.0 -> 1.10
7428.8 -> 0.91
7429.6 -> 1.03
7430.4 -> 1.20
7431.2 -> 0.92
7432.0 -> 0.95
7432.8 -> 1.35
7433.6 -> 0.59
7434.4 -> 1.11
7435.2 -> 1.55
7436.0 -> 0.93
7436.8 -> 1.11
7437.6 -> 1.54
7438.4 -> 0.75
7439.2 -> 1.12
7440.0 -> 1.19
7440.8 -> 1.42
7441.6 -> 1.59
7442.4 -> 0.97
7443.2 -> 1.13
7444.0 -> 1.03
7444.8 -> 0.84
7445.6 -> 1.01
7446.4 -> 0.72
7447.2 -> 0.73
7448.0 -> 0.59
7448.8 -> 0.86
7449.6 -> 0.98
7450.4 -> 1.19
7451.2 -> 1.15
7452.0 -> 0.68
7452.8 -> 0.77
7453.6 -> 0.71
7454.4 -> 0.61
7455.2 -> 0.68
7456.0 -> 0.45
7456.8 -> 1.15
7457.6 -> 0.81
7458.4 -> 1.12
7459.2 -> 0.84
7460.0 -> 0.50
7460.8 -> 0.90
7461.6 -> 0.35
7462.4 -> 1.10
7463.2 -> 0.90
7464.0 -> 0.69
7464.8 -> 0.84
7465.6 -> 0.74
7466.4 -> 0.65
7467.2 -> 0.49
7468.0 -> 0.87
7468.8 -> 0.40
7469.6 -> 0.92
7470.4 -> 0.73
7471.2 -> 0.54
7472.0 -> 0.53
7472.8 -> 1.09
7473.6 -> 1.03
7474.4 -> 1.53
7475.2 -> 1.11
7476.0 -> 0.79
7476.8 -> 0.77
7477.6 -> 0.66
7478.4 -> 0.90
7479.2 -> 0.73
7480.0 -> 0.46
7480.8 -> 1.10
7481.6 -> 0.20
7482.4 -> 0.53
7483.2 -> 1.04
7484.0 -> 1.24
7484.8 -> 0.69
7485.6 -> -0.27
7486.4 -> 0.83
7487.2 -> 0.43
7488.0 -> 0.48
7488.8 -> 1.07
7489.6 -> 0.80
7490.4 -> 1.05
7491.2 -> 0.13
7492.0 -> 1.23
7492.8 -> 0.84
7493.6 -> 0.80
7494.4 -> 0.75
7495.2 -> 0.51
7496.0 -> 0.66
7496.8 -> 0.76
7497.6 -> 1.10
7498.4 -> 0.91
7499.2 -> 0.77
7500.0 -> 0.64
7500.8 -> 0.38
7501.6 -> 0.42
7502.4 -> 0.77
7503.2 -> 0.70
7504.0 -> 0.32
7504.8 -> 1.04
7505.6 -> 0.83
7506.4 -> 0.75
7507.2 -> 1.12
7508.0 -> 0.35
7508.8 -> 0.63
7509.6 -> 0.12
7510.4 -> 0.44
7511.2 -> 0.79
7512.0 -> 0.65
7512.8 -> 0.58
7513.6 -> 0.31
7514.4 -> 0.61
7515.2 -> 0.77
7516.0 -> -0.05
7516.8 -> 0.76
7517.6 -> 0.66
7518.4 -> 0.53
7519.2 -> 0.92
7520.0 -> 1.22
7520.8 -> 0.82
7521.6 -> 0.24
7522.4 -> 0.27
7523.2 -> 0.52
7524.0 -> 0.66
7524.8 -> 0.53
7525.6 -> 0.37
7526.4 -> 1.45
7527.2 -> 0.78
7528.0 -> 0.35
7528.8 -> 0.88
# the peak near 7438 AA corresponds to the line C III]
